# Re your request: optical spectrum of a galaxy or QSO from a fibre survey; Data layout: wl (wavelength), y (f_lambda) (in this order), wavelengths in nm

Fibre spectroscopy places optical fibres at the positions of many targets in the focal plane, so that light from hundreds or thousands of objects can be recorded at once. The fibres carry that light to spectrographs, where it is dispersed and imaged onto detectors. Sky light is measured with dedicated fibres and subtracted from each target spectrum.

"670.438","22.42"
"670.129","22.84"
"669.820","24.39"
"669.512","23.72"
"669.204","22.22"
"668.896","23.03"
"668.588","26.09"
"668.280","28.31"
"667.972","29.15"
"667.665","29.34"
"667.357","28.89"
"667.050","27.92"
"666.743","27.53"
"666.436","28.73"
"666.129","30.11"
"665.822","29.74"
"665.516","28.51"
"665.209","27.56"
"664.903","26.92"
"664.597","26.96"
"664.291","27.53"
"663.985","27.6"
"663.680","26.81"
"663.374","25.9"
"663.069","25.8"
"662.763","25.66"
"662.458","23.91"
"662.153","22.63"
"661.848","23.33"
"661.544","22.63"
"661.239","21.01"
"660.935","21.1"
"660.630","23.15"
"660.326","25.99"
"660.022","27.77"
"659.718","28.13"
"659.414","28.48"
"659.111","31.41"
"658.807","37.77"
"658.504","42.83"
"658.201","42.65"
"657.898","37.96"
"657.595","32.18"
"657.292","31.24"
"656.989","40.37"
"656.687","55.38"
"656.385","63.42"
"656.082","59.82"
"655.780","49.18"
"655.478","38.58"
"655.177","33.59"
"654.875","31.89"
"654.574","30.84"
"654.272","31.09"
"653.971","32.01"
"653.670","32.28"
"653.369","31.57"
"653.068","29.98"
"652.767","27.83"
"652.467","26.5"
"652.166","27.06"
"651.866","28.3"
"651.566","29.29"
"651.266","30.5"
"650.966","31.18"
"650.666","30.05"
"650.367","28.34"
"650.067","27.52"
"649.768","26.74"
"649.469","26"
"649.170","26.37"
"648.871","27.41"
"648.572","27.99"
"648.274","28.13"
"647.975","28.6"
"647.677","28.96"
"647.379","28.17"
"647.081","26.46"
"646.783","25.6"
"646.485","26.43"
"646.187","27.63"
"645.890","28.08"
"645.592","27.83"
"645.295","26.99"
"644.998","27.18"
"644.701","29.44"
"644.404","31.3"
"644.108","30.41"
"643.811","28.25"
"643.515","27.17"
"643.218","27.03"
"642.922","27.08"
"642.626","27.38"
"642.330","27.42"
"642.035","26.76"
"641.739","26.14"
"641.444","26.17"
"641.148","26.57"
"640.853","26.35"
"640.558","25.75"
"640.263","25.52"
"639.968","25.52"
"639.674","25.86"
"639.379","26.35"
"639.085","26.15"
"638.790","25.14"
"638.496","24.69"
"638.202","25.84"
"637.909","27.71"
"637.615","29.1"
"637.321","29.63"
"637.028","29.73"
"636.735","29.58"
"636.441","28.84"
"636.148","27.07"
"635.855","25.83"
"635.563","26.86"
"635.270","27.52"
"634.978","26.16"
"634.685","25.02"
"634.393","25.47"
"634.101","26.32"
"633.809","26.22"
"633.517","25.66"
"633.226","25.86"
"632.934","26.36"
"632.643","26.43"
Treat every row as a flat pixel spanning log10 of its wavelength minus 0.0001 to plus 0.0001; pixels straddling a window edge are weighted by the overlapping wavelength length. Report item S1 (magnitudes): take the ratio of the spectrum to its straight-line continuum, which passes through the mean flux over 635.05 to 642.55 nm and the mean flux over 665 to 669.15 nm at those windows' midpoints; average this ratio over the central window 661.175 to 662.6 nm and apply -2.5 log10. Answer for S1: 0.212 mag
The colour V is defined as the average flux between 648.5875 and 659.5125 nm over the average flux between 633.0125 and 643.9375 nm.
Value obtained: 1.3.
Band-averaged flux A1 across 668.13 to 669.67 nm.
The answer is 24.7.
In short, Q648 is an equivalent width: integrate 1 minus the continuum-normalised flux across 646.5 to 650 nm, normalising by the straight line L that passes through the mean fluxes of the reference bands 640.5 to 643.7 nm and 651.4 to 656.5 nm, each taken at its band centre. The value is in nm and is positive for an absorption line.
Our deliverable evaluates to 0.44 nm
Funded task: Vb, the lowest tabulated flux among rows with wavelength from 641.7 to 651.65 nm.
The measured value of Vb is 25.6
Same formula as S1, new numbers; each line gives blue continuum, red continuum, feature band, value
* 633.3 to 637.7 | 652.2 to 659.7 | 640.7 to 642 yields 0.144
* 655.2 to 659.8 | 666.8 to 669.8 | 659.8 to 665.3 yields 0.331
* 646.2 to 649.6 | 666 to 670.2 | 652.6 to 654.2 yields -0.135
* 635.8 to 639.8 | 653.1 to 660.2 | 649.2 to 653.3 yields 0.217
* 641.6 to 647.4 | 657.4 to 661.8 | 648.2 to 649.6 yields 0.046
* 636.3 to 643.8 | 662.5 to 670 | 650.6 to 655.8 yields -0.164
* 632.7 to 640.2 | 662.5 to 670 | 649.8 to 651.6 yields -0.096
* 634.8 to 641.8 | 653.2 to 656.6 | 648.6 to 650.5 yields 0.295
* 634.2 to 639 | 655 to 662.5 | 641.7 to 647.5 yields 0.082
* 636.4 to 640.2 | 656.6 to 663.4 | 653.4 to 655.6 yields -0.118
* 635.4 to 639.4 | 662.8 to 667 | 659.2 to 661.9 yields 0.114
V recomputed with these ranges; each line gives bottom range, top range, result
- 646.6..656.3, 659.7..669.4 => 0.84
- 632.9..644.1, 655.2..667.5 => 1.19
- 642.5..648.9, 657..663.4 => 1.04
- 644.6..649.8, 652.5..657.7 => 1.39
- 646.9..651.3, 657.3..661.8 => 1.07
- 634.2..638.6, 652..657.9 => 1.36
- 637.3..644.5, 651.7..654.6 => 1.10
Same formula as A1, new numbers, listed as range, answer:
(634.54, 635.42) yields 26.2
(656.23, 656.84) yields 59.3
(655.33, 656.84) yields 53.3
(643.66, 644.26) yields 29.4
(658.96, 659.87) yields 29.3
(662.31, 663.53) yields 25.3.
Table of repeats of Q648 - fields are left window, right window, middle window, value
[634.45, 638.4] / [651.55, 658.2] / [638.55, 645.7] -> 0.78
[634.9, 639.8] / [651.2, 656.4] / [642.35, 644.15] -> 0.13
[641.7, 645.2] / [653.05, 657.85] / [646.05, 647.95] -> 0.24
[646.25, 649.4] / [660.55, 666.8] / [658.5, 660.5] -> -0.35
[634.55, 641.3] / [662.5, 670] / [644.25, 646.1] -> -0.11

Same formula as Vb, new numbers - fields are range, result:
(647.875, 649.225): 26.37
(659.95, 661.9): 21.01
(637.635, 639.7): 24.69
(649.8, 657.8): 26.5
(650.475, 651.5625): 30.05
